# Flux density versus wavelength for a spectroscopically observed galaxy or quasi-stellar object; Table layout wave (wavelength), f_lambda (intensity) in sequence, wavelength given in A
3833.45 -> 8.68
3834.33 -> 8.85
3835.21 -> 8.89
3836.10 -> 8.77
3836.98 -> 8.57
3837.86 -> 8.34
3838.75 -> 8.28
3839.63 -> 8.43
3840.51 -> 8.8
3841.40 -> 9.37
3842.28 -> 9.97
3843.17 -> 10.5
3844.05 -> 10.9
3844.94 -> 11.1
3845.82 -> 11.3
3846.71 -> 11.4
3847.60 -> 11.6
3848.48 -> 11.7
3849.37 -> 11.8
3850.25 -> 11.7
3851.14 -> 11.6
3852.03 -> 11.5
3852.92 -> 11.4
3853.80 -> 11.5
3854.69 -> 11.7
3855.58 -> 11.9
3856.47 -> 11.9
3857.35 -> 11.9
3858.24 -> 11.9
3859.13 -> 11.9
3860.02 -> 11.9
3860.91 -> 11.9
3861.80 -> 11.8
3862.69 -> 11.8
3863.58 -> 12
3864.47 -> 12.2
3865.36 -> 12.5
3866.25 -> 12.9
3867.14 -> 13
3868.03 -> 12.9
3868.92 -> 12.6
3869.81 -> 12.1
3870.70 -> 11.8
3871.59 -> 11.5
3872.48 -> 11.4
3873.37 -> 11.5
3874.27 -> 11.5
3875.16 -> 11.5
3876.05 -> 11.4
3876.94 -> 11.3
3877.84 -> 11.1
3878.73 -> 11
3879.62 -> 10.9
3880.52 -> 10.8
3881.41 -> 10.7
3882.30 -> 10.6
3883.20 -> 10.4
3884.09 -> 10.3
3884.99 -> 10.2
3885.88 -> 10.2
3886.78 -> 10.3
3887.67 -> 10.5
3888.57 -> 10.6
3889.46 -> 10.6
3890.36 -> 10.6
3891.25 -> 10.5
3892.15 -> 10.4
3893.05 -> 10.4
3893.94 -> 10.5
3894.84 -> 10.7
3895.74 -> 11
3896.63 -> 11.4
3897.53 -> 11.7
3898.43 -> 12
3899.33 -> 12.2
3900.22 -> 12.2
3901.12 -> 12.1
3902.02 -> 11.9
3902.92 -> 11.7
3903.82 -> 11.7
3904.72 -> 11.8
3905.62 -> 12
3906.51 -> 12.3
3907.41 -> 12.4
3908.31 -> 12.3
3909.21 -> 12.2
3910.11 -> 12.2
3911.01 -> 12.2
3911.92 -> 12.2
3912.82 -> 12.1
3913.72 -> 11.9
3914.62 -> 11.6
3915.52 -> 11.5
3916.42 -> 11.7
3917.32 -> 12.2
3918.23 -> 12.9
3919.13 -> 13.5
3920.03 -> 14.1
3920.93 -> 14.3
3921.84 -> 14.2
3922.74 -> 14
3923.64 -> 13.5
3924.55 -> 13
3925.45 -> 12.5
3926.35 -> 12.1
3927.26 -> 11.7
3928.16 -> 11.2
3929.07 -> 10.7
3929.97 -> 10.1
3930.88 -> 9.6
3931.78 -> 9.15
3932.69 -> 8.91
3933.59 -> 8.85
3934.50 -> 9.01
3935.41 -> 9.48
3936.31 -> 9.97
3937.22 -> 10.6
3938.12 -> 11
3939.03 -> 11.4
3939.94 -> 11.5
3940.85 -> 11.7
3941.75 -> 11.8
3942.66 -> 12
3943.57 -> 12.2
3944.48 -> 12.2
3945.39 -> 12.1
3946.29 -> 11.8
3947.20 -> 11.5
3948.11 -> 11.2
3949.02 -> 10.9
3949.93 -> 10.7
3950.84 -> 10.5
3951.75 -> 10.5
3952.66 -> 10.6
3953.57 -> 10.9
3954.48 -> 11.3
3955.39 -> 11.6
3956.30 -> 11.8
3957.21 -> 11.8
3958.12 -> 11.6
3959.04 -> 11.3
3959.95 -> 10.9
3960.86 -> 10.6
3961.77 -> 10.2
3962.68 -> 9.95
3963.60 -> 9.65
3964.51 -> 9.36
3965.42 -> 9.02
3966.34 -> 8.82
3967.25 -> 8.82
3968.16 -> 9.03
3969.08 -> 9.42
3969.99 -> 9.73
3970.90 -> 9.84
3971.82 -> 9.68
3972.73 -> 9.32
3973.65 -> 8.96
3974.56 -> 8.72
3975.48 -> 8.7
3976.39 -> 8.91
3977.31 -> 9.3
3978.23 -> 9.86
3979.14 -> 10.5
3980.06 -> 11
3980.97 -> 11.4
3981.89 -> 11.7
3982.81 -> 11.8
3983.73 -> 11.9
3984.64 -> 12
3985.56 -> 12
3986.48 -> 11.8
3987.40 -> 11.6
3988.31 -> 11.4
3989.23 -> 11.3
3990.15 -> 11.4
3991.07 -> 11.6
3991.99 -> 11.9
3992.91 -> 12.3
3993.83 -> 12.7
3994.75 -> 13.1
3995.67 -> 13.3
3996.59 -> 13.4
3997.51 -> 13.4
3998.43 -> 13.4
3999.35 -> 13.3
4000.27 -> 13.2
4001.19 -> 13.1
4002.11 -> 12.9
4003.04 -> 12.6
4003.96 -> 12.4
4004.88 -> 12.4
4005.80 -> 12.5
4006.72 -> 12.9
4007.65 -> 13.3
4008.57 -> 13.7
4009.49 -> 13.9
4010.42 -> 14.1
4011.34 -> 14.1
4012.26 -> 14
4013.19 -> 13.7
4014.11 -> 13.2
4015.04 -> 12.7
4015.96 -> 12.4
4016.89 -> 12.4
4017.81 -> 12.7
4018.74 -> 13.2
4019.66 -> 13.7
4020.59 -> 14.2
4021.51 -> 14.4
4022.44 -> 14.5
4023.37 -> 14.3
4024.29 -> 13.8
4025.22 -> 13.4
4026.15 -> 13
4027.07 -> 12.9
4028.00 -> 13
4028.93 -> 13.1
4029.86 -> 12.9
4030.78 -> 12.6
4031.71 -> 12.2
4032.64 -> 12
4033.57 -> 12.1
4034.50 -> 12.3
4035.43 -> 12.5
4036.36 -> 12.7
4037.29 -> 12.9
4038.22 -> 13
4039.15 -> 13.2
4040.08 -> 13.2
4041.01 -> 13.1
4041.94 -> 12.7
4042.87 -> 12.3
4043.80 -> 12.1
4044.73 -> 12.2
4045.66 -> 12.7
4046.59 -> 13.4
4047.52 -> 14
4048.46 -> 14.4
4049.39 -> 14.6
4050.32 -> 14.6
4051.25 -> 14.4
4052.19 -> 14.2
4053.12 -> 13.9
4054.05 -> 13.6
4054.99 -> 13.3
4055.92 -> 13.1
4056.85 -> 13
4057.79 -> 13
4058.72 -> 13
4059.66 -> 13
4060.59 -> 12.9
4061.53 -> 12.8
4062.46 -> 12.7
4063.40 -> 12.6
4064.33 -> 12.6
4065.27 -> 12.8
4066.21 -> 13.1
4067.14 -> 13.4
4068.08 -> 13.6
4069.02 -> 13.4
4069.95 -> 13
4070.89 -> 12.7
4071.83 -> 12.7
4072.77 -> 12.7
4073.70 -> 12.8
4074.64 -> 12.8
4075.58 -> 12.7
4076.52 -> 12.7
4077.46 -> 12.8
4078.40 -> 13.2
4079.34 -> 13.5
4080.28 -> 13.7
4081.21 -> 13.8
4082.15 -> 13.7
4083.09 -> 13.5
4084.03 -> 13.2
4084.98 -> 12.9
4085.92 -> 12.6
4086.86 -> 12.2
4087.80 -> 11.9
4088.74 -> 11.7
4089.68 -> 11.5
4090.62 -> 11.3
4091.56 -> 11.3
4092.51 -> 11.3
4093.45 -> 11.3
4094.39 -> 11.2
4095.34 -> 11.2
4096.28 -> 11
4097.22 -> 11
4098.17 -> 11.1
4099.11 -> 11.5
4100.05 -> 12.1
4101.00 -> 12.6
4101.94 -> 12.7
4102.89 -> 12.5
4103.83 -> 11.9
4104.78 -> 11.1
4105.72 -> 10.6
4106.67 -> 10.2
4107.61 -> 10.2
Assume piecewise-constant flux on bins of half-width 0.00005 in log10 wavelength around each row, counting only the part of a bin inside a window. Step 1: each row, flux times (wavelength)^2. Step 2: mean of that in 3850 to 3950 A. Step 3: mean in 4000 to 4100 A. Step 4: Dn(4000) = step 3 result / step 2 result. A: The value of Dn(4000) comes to 1.21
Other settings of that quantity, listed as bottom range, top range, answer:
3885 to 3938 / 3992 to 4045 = 1.20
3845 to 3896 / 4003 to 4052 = 1.26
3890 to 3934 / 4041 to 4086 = 1.21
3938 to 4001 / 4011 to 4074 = 1.23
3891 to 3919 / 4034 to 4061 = 1.21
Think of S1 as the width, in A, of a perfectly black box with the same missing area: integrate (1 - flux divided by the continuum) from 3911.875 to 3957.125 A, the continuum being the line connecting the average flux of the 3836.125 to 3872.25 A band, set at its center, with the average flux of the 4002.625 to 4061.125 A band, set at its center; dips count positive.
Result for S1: 2.3 A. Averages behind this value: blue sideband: 11.3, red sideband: 13.2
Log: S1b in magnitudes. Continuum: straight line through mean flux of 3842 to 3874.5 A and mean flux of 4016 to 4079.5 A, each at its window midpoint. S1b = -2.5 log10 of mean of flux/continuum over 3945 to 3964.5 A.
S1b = 0.14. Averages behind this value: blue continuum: 11.8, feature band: 11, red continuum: 13.1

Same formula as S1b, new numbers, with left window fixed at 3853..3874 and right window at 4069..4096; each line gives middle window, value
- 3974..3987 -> 0.15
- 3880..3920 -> 0.06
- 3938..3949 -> 0.05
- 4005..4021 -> -0.08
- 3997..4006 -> -0.05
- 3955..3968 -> 0.18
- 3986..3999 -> 0.00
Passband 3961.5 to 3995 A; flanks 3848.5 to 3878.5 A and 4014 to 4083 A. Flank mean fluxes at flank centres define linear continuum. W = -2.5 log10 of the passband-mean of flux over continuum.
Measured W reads 0.20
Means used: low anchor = 11.8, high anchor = 13.1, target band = 10.5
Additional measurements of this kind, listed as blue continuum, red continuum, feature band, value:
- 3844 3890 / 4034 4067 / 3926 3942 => 0.16 mag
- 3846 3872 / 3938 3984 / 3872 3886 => 0.07 mag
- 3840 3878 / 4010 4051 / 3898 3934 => 0.01 mag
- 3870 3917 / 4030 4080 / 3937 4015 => 0.07 mag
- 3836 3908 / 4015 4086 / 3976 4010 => 0.03 mag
